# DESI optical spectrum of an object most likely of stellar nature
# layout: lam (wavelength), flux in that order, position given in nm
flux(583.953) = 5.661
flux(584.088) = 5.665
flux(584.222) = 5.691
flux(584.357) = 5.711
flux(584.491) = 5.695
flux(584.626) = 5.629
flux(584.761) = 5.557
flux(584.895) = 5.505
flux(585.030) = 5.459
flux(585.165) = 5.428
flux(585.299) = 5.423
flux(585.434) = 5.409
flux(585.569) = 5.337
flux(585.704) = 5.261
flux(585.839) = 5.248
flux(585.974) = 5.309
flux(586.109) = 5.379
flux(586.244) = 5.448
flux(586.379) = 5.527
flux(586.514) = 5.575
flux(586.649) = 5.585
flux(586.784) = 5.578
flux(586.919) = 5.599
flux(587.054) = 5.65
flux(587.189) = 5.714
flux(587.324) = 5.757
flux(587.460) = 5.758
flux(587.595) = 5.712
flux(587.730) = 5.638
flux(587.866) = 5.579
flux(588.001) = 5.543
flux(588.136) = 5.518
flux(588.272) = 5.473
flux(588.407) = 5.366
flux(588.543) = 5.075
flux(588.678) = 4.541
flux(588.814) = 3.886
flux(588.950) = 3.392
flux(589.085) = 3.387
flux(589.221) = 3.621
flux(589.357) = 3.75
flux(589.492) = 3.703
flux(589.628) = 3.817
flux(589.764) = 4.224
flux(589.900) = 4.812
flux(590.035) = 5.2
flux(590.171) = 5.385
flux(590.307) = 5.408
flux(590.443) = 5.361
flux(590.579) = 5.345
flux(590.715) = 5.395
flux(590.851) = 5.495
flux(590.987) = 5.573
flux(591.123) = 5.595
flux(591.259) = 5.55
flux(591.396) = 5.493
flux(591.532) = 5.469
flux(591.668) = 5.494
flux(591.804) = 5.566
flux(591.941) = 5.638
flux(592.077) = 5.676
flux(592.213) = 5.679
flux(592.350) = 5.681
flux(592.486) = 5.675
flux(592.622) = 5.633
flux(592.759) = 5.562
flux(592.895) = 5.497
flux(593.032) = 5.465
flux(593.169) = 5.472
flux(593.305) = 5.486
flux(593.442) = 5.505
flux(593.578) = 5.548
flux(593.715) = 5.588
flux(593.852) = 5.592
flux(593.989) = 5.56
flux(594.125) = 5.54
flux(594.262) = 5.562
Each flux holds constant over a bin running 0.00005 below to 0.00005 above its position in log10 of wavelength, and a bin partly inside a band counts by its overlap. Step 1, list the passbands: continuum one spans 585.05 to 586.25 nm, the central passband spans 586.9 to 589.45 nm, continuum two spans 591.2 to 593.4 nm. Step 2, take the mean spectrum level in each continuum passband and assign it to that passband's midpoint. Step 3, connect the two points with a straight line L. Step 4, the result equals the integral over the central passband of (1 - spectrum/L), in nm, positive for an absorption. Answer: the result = 0.22 nm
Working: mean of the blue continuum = 5.36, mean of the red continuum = 5.56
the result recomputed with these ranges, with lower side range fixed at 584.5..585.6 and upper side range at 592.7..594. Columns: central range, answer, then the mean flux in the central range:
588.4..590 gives 0.406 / 4.11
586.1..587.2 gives -0.015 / 5.57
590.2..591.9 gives 0.010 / 5.48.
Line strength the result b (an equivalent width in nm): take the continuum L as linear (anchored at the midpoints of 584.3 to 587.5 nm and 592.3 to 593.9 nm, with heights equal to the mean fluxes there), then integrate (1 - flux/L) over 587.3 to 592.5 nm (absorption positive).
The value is 0.42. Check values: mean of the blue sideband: 5.52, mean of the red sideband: 5.56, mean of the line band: 5.1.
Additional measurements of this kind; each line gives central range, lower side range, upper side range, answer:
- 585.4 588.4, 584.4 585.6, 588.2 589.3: -0.39 nm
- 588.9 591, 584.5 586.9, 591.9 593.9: 0.35 nm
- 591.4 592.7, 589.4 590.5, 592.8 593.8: -0.10 nm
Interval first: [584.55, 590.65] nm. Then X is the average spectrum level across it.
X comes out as 5.13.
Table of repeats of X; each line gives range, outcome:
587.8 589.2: 4.74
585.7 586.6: 5.4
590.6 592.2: 5.54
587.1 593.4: 5.18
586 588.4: 5.58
